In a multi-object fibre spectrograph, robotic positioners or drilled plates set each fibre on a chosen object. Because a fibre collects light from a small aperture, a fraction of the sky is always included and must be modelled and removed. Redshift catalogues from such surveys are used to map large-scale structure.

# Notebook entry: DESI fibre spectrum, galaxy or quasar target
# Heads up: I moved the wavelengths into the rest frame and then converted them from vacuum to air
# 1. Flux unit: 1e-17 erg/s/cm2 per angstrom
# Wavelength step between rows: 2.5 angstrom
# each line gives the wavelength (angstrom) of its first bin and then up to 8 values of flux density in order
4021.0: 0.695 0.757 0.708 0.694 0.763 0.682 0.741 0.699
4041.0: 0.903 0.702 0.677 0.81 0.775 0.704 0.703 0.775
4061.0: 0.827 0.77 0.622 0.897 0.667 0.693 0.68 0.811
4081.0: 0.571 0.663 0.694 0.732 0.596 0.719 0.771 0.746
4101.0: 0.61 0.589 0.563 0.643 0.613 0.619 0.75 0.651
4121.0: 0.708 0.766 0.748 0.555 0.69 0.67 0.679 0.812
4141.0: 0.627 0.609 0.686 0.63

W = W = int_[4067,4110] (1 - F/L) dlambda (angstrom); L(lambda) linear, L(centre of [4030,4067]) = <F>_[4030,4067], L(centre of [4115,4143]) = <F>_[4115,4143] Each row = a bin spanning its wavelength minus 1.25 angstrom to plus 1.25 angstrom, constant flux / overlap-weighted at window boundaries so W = 2.1 angstrom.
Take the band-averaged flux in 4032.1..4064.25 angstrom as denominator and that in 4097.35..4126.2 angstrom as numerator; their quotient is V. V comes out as 0.88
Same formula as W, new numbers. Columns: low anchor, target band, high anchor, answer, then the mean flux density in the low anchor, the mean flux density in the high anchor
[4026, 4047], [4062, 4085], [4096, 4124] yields -0.4 angstrom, 0.732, 0.662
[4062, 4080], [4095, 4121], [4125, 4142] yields 1.7 angstrom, 0.733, 0.683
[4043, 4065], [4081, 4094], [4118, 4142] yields 1.0 angstrom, 0.749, 0.693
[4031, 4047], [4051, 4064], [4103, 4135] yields -0.7 angstrom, 0.737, 0.661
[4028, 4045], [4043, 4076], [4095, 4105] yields -1.0 angstrom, 0.742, 0.674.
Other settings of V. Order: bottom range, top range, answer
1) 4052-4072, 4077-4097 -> 0.93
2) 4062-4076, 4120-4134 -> 0.95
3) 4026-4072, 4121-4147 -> 0.92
